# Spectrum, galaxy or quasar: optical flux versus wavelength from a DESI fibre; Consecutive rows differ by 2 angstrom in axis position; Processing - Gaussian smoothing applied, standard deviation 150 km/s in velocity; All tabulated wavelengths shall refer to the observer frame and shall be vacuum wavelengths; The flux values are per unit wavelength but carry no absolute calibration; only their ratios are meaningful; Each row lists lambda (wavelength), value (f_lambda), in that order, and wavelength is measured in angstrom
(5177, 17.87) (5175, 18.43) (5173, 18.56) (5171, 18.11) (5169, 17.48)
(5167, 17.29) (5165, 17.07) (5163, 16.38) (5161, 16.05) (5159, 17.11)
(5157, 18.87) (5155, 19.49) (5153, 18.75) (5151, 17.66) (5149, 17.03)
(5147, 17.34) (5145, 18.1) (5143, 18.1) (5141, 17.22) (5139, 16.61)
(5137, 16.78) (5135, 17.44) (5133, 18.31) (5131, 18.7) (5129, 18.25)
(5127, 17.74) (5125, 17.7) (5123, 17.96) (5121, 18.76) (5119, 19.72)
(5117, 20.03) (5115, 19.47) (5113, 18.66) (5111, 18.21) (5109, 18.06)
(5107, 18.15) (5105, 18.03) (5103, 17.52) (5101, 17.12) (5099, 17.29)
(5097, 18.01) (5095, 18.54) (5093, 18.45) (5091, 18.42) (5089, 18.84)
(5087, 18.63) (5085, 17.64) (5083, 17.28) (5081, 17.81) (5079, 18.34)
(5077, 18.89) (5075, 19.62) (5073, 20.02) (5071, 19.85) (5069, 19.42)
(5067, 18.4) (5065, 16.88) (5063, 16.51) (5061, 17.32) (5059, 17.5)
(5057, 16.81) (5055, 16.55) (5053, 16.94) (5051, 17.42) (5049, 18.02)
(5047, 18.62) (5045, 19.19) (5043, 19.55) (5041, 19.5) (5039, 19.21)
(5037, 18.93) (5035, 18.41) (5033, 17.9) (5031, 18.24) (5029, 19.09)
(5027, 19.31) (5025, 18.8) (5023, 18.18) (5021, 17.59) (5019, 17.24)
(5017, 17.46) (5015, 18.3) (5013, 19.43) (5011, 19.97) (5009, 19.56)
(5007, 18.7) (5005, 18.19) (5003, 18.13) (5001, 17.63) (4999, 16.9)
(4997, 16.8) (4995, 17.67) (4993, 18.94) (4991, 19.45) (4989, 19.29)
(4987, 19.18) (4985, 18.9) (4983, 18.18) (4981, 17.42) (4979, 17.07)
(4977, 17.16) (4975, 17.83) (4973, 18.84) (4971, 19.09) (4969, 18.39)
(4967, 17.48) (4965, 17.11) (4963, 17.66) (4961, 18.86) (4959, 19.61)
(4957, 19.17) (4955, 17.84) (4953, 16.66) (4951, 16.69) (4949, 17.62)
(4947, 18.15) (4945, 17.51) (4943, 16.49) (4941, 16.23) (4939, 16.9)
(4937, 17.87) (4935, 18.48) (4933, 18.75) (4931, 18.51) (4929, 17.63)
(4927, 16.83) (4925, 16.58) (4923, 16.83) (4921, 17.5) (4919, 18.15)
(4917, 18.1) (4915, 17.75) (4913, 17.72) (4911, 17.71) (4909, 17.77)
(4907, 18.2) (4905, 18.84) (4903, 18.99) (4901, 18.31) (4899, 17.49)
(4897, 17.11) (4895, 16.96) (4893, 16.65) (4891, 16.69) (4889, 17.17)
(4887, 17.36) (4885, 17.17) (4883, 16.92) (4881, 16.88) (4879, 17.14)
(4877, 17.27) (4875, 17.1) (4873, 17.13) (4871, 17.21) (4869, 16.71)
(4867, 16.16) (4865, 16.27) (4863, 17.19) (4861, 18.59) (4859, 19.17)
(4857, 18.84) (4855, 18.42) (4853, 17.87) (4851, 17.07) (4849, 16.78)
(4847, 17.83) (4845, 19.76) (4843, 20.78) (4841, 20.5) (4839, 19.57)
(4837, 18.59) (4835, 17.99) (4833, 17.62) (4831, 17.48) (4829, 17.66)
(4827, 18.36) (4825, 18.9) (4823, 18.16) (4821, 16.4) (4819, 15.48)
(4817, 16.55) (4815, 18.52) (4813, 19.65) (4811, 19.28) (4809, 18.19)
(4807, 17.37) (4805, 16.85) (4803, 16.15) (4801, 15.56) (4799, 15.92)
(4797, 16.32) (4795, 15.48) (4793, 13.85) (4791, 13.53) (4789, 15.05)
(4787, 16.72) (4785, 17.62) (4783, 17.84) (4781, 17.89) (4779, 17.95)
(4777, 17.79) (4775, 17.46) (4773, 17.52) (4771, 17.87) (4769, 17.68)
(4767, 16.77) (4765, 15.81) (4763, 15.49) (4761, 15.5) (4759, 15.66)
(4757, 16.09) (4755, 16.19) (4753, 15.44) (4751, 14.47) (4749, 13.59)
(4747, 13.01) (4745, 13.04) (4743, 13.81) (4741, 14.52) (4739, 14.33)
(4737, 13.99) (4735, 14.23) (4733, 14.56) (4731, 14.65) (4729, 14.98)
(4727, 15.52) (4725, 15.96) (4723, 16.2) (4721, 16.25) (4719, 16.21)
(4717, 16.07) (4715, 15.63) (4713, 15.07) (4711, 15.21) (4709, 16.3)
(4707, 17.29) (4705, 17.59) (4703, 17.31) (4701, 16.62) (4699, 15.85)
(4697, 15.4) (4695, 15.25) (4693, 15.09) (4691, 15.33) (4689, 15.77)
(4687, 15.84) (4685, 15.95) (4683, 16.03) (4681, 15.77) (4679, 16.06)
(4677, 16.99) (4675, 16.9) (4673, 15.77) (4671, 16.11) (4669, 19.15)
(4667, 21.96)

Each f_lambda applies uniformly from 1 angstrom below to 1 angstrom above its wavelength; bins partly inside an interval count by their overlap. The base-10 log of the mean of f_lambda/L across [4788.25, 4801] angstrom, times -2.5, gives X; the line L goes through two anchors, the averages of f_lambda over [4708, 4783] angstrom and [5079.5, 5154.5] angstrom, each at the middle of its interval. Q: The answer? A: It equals 0.06 mag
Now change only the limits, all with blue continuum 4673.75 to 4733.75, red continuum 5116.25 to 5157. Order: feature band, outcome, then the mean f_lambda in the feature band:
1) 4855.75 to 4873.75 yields -0.05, 17.5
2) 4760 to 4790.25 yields -0.04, 17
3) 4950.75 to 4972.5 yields -0.06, 18.1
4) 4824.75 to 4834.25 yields -0.09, 17.9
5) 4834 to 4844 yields -0.17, 19.5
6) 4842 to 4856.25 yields -0.11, 18.4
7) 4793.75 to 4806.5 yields 0.02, 16.1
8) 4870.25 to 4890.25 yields -0.02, 17.1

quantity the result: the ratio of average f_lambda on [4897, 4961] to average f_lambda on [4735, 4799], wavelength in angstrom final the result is 1.13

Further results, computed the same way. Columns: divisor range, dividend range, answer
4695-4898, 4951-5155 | 1.09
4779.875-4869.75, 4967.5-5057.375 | 1.05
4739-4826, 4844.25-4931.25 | 1.07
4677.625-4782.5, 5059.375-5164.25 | 1.15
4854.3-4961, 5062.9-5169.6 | 1.03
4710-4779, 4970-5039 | 1.18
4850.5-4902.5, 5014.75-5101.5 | 1.05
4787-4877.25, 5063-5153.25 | 1.04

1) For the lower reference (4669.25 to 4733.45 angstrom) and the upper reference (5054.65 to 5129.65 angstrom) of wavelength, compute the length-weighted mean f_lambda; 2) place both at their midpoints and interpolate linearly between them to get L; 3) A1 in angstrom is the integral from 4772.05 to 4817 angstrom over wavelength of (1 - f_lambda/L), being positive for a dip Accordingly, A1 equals -1.1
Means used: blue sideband 16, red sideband 18.2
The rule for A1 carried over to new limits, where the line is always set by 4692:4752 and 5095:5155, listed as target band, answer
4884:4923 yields -2.6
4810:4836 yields -3.1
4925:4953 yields -1.1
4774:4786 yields -1.6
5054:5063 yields 0.3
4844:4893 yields -3.5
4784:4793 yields 0.1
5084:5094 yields -0.3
